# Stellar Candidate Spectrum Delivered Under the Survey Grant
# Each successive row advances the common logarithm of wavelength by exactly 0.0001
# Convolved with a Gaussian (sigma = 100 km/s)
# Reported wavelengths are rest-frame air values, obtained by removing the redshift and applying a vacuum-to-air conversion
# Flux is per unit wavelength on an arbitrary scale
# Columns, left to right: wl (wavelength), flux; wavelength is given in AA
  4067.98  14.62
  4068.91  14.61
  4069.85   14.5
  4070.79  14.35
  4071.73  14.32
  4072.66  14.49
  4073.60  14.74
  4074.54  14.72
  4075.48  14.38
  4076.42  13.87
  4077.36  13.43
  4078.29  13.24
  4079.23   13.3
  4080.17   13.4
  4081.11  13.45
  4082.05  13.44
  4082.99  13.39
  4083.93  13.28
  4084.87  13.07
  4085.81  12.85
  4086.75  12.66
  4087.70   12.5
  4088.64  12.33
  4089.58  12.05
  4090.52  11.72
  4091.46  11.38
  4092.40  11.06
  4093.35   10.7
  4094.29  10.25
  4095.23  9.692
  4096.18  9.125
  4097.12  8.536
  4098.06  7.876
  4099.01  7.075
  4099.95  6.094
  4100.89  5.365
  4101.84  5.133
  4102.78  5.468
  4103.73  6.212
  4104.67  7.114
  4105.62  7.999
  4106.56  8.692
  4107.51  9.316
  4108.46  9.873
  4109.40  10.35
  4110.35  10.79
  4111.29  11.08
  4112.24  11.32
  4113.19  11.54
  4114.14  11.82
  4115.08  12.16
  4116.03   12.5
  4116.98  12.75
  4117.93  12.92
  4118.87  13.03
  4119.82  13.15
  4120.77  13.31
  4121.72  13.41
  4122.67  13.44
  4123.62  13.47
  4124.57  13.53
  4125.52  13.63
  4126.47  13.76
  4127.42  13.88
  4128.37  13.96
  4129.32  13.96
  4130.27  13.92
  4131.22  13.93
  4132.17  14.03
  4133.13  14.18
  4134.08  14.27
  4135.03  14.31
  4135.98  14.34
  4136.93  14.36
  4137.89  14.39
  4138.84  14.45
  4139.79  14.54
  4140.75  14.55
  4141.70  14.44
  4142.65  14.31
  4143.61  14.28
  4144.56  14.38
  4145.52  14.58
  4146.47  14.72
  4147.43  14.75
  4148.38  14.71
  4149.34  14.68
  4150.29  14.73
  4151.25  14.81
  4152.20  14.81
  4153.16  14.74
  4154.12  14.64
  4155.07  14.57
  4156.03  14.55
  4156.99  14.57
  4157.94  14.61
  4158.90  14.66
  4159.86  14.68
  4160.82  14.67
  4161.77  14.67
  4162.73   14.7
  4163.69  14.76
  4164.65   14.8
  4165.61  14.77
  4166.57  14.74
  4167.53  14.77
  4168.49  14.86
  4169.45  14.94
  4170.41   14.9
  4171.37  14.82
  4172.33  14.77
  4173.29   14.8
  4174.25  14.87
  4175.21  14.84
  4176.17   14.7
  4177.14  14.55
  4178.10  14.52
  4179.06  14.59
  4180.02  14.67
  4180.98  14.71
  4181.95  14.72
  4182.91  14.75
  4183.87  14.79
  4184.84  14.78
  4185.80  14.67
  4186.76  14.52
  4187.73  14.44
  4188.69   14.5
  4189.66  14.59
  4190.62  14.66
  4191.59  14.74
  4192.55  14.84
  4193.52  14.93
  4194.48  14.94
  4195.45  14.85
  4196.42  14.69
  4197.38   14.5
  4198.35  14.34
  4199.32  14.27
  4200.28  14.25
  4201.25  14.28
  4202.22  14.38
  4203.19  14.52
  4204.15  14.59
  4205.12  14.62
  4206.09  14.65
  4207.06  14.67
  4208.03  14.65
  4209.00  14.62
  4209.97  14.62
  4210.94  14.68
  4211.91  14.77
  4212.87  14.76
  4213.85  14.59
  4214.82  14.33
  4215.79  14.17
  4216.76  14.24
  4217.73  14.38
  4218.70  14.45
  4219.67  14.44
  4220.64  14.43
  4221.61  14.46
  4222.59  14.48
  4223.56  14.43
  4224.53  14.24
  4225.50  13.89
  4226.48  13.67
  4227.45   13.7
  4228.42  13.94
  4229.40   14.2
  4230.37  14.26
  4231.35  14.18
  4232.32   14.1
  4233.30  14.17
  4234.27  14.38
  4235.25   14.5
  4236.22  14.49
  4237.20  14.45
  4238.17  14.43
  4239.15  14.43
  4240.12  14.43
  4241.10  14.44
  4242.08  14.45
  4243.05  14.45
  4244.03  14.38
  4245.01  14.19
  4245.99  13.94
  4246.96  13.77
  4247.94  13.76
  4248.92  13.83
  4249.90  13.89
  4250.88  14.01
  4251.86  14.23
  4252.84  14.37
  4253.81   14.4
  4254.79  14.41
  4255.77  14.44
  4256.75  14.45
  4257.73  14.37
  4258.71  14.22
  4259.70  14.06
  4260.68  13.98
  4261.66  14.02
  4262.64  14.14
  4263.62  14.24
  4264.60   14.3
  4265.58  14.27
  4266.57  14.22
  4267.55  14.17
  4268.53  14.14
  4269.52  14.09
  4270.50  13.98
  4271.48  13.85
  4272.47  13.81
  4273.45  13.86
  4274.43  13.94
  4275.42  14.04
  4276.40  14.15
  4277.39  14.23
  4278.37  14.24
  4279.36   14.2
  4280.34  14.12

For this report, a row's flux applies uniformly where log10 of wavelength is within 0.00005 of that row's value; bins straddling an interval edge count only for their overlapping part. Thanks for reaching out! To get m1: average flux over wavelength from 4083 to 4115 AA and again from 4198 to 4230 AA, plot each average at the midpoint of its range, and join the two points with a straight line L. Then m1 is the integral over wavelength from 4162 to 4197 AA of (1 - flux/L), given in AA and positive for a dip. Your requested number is -4.58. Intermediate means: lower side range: 9.91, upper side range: 14.4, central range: 14.7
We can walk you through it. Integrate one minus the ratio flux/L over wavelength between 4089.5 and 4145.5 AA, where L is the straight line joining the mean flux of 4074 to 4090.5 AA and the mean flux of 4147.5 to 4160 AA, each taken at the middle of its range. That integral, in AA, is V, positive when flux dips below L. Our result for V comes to 9.1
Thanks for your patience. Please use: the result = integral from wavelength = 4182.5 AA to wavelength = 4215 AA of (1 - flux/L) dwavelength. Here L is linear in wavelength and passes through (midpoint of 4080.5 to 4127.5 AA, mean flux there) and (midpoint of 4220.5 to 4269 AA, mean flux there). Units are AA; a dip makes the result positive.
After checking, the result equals -3.6 AA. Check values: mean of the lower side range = 11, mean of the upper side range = 14.2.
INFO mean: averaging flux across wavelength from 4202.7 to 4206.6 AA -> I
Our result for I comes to 14.6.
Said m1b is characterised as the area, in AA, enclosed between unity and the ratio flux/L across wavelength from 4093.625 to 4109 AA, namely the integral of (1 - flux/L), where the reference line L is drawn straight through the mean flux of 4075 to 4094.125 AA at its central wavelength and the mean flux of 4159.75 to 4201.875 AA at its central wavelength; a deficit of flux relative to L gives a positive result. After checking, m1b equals 6.21 AA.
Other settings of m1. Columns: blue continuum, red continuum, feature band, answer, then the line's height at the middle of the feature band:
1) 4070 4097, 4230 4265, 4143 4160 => -1.6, 13.3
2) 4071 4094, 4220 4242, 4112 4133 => 0.3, 13.4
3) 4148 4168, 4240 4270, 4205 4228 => 0.0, 14.4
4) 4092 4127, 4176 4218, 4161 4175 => -1.7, 13.2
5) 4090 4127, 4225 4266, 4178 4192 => -2.4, 12.5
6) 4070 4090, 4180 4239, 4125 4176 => -1.8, 14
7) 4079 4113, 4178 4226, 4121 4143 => -4.4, 11.7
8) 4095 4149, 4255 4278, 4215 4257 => -1.7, 13.7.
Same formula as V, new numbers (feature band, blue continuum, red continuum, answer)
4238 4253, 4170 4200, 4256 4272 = 0.10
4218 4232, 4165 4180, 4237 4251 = 0.14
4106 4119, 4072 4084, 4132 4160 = 2.71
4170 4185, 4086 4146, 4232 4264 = -2.10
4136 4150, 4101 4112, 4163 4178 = -2.93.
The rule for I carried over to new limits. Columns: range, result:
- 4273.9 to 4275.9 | 14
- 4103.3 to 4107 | 7.52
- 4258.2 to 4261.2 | 14.1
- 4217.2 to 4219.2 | 14.4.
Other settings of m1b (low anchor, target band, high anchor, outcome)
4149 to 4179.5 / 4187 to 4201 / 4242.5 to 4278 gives -0.1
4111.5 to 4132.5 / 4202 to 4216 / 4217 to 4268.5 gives -0.7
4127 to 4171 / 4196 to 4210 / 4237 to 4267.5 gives -0.1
